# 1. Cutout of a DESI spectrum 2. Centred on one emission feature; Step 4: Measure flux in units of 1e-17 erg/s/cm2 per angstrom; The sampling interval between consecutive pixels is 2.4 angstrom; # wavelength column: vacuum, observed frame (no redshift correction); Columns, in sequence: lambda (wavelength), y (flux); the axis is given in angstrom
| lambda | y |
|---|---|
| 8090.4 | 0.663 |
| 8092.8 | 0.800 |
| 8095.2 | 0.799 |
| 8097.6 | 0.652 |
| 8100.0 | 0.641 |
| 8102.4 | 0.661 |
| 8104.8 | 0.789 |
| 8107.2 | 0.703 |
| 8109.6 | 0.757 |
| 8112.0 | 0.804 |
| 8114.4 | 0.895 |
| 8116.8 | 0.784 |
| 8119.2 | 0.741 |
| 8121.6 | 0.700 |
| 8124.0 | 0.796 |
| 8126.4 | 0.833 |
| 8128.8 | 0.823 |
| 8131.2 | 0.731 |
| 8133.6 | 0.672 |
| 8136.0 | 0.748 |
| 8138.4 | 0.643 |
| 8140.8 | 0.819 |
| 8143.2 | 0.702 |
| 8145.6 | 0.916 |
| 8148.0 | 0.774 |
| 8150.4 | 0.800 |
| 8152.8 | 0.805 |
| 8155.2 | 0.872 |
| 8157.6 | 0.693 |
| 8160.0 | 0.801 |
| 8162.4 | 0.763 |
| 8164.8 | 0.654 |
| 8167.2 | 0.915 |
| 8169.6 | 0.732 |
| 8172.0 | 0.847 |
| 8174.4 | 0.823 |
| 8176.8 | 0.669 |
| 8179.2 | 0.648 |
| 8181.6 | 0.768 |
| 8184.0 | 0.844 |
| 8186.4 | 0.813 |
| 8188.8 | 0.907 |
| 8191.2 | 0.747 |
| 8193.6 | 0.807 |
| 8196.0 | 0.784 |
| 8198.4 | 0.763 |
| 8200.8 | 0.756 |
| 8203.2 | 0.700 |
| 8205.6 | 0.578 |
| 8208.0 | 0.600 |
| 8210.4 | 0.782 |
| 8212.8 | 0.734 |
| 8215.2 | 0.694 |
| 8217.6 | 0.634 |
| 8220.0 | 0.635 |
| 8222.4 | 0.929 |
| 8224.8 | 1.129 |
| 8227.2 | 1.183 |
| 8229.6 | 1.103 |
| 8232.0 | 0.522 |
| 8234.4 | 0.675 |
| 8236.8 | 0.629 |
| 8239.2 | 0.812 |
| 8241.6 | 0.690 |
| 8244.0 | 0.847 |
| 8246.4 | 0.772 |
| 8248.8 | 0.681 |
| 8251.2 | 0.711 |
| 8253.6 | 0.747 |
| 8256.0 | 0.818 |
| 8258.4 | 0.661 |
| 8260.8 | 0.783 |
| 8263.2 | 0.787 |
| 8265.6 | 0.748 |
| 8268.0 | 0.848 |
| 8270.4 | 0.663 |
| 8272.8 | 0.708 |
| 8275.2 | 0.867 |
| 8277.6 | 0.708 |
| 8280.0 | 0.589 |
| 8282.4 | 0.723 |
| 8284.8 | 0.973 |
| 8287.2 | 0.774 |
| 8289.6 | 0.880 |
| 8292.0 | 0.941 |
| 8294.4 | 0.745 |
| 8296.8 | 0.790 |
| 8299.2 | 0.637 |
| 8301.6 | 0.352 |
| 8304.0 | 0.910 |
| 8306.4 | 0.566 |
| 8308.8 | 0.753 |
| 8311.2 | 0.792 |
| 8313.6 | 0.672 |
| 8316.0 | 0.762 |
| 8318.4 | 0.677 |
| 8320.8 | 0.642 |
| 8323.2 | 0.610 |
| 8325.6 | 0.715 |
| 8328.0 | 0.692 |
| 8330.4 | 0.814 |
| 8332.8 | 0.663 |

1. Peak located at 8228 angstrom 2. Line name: H-beta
